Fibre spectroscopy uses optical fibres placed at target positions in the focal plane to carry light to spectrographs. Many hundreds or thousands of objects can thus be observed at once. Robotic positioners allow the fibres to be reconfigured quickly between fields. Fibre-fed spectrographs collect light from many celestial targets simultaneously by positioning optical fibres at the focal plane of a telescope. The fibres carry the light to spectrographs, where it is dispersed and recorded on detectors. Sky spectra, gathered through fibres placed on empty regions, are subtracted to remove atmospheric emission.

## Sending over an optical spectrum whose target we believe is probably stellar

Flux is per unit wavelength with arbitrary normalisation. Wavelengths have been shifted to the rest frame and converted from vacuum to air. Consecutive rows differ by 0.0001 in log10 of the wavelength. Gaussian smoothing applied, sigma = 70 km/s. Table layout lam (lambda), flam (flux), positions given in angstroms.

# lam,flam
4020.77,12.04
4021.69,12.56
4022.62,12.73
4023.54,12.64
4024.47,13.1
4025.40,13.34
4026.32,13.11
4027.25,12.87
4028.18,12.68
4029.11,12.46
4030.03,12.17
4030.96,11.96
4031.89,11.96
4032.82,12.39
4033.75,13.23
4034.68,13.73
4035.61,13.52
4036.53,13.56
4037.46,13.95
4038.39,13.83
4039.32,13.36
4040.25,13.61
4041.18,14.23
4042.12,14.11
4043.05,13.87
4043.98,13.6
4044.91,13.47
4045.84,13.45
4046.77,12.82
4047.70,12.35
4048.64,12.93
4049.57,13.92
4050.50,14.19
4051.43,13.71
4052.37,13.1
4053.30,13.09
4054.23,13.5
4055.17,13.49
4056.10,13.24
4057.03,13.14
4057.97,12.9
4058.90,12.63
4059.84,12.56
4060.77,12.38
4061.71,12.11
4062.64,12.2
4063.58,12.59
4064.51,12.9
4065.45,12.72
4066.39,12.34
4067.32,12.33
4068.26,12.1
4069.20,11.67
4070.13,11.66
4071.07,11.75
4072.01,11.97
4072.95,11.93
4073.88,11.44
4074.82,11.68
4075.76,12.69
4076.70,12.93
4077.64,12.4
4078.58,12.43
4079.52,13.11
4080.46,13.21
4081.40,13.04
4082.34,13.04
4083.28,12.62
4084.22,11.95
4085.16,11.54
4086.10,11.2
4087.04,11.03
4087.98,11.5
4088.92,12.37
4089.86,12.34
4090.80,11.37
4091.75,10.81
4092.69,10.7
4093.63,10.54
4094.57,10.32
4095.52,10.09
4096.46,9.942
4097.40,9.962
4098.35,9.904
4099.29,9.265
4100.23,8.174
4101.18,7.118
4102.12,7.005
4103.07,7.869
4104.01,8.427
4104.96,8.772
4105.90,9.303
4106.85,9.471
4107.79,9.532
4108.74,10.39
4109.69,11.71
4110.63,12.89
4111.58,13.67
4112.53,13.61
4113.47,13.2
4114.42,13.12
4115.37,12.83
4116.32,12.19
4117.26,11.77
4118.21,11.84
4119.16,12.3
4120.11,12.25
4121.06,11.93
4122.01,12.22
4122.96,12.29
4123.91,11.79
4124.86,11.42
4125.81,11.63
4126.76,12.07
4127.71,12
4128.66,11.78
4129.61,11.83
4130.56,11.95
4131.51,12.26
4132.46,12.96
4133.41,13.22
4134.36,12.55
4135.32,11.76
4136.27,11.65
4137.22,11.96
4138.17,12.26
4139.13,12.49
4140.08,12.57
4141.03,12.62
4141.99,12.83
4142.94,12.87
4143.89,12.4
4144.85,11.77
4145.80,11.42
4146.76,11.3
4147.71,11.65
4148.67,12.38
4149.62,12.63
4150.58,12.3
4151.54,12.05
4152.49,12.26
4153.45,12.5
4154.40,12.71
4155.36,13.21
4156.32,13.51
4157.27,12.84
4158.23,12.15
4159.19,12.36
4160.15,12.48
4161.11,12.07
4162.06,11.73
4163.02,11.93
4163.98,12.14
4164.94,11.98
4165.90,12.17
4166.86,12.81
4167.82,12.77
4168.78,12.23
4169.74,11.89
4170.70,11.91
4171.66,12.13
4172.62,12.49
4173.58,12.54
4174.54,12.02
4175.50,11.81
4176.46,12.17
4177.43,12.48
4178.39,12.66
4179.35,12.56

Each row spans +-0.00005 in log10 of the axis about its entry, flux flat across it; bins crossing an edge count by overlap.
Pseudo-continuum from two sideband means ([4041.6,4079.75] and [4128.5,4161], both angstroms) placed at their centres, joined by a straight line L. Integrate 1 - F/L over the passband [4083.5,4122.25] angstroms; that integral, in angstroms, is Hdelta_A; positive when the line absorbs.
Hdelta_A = 5.1 angstroms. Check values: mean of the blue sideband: 12.8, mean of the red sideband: 12.3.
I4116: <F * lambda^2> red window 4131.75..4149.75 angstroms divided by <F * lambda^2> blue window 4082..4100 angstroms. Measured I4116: 1.14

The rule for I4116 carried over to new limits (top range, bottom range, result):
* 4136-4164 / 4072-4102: 1.13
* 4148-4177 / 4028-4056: 0.98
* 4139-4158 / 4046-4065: 1.00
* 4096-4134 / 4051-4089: 0.92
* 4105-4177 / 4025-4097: 1.01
